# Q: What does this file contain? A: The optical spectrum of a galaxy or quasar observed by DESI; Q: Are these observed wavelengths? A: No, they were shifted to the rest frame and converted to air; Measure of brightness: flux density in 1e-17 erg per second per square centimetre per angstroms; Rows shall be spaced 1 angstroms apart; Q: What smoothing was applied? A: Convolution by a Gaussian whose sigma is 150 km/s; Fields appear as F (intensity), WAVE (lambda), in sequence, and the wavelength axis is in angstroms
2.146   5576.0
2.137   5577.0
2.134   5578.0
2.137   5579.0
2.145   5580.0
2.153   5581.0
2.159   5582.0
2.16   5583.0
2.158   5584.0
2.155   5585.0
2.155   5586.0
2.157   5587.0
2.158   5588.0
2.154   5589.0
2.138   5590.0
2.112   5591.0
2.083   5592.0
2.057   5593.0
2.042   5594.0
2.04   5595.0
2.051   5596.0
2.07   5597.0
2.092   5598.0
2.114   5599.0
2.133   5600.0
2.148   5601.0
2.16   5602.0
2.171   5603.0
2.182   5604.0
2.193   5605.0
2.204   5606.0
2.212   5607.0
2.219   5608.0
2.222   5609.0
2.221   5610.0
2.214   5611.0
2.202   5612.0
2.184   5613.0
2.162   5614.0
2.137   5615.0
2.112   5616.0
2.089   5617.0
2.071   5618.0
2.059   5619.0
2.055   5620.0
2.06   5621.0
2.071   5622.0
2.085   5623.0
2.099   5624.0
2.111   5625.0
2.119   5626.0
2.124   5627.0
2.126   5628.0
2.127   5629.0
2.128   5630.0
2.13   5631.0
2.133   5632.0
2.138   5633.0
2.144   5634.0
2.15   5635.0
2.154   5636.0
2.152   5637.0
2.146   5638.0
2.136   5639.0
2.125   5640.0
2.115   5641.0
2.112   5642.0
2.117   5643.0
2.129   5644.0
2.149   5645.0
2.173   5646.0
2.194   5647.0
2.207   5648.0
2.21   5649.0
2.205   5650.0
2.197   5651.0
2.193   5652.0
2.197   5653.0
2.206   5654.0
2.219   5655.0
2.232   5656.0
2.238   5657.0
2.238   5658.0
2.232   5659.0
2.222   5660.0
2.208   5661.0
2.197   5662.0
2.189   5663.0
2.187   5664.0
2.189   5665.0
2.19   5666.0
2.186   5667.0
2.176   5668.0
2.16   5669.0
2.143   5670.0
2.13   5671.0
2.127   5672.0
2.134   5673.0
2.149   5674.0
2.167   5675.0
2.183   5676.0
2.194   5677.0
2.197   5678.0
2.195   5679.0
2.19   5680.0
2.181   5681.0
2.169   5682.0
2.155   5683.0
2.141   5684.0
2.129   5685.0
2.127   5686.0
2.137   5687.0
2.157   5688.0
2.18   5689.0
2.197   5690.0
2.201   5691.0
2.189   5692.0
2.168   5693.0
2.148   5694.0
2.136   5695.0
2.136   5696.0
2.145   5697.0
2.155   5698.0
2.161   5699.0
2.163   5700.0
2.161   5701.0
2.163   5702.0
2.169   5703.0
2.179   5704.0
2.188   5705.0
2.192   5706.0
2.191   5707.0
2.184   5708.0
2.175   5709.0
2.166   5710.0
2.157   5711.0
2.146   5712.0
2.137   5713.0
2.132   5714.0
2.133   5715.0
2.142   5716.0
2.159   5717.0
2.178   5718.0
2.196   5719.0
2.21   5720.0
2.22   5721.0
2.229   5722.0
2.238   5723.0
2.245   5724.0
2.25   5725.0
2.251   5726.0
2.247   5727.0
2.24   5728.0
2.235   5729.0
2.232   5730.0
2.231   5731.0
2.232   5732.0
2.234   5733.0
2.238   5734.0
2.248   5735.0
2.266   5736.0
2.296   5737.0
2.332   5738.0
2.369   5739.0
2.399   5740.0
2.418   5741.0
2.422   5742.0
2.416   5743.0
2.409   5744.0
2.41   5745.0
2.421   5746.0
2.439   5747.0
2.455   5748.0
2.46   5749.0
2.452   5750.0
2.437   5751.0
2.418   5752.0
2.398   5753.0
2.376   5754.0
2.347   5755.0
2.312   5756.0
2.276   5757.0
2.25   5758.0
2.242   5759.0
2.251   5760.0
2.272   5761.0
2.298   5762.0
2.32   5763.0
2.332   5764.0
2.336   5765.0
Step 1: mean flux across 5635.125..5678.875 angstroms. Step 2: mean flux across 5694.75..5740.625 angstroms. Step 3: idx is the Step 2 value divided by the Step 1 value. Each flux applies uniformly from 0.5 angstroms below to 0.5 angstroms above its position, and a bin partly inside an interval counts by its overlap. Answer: 1.0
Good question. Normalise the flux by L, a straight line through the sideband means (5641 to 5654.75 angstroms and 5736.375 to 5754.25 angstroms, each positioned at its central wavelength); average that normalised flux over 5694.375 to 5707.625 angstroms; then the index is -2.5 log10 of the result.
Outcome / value 0.07 mag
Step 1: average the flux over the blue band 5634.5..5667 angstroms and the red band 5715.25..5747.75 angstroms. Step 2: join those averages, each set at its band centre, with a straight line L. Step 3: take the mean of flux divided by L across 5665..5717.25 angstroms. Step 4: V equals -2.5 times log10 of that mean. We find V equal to 0.03 mag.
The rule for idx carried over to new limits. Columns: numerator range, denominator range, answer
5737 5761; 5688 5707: 1.09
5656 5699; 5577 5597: 1.02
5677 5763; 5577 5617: 1.04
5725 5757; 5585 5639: 1.10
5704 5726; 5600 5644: 1.02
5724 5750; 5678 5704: 1.08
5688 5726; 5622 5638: 1.02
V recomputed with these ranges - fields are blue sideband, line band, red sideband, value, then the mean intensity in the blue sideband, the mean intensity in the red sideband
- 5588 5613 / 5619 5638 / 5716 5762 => 0.03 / 2.14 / 2.31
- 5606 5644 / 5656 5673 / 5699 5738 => -0.01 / 2.13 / 2.2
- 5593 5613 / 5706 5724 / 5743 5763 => 0.06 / 2.15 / 2.36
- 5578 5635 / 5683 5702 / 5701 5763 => 0.04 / 2.13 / 2.27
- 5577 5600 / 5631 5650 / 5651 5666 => 0.02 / 2.12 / 2.21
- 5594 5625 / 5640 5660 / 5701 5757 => 0.00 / 2.13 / 2.27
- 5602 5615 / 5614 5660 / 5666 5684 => 0.02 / 2.19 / 2.17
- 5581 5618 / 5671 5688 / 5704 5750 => 0.03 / 2.14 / 2.26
